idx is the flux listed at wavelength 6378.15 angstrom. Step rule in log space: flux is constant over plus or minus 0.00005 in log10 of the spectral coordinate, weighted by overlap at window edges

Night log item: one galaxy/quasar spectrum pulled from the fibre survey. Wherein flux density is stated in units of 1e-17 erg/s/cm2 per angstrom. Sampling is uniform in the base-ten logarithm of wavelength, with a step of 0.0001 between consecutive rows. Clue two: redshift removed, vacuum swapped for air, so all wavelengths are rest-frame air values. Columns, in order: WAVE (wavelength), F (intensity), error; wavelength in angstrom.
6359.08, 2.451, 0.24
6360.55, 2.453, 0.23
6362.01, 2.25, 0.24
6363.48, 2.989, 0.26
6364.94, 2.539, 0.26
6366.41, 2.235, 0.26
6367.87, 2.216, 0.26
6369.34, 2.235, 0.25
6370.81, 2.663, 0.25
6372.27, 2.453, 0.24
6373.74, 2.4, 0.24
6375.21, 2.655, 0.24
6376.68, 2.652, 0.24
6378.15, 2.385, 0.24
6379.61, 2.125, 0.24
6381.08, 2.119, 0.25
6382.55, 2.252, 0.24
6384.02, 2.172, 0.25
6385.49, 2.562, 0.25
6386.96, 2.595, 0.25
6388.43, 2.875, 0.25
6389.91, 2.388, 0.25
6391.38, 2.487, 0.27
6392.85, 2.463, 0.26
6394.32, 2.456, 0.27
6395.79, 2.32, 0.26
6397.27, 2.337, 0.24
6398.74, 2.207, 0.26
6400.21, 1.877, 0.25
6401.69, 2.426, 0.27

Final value 2.385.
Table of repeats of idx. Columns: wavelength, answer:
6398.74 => 2.207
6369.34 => 2.235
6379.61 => 2.125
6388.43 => 2.875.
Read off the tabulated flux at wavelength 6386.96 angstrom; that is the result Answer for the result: 2.595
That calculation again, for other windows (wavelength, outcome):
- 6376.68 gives 2.652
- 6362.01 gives 2.25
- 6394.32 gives 2.456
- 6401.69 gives 2.426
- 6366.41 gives 2.235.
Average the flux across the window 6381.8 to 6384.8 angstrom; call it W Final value 2.22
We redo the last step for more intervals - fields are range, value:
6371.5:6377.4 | 2.54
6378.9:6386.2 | 2.24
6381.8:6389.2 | 2.49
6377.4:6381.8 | 2.21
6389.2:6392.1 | 2.44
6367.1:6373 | 2.39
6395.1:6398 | 2.32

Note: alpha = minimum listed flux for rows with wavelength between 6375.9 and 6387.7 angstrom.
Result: 2.119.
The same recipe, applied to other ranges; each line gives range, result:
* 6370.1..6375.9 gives 2.4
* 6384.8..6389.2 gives 2.562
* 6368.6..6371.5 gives 2.235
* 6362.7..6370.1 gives 2.216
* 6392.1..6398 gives 2.32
